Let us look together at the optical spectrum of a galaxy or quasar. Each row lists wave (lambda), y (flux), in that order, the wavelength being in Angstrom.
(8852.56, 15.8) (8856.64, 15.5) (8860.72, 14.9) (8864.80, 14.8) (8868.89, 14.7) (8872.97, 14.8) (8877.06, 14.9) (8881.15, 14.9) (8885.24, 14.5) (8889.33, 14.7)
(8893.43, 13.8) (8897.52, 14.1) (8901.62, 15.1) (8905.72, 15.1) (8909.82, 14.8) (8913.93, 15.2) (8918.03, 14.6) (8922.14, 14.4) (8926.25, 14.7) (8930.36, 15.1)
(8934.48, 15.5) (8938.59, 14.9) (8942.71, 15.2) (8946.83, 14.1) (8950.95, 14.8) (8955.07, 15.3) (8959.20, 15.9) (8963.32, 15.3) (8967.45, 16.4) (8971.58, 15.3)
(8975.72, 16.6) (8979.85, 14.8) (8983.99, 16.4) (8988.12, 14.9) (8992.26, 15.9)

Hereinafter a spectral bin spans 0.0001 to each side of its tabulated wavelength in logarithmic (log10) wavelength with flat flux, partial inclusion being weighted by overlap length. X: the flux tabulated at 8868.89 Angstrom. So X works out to 14.7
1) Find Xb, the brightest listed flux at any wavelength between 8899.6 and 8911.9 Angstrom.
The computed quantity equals 15.1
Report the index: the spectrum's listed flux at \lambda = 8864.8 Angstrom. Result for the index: 14.8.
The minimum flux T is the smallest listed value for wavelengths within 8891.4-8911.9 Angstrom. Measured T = 13.8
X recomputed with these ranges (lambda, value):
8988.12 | 14.9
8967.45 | 16.4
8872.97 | 14.8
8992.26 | 15.9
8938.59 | 14.9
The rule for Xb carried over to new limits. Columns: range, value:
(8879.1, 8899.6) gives 14.9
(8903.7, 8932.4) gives 15.2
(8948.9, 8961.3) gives 15.9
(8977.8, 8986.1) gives 16.4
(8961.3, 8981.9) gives 16.6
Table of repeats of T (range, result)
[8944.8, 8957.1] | 14.1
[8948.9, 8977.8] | 14.8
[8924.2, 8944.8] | 14.7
